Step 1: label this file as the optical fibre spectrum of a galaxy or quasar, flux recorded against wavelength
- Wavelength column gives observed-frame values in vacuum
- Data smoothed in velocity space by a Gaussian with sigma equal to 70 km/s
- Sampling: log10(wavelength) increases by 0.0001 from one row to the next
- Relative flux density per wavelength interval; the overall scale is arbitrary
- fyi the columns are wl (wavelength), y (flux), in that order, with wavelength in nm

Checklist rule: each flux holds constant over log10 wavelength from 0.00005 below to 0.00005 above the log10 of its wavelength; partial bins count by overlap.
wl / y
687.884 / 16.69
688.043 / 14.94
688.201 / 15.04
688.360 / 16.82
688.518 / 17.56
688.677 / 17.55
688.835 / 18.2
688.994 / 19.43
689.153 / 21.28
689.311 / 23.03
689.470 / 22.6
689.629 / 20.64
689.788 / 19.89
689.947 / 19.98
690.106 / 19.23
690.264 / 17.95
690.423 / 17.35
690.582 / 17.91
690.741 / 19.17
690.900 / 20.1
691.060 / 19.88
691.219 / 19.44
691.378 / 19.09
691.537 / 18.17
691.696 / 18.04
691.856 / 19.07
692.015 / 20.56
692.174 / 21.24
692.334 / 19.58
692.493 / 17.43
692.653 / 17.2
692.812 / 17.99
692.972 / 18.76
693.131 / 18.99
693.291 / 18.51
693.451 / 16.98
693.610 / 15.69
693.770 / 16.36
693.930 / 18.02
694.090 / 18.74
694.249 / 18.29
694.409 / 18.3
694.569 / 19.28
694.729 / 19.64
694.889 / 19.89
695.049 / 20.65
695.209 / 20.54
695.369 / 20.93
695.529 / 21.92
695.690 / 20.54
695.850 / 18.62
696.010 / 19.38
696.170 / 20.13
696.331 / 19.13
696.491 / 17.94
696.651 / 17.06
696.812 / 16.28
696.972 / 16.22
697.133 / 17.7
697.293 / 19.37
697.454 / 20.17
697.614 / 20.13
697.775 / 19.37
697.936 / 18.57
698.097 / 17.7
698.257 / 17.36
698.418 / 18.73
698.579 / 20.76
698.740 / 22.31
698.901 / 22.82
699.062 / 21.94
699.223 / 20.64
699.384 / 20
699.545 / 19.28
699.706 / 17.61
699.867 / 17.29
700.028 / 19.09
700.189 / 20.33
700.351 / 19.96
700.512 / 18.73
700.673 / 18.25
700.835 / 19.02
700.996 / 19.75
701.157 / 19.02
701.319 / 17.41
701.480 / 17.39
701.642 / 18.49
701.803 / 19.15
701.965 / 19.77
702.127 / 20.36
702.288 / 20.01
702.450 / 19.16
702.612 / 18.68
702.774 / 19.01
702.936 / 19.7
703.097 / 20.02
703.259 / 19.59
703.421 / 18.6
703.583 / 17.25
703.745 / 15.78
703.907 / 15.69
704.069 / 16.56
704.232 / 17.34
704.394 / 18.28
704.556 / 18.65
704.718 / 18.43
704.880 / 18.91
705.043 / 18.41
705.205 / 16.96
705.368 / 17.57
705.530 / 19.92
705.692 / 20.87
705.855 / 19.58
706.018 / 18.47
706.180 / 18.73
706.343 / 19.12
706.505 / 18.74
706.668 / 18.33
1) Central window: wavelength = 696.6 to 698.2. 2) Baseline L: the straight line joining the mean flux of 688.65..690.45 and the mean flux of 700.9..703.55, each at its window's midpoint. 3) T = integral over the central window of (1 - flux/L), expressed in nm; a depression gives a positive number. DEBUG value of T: 0.09 nm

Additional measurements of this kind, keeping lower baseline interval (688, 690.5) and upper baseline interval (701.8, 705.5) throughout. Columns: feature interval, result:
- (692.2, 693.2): 0.017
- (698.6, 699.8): -0.132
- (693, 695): 0.050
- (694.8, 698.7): -0.105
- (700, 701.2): -0.049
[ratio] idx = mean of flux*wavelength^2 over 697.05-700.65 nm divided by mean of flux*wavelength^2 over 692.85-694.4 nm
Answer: 1.1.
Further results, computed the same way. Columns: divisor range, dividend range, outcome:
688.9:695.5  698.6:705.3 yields 1.01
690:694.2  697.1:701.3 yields 1.07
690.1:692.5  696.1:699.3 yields 1.03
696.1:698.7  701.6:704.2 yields 1.02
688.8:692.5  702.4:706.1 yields 0.98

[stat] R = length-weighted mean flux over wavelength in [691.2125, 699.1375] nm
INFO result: 19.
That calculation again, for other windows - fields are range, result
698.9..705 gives 18.8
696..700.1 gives 19.1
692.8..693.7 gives 17.8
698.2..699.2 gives 20.7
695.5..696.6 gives 19.5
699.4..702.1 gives 18.8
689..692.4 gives 19.7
